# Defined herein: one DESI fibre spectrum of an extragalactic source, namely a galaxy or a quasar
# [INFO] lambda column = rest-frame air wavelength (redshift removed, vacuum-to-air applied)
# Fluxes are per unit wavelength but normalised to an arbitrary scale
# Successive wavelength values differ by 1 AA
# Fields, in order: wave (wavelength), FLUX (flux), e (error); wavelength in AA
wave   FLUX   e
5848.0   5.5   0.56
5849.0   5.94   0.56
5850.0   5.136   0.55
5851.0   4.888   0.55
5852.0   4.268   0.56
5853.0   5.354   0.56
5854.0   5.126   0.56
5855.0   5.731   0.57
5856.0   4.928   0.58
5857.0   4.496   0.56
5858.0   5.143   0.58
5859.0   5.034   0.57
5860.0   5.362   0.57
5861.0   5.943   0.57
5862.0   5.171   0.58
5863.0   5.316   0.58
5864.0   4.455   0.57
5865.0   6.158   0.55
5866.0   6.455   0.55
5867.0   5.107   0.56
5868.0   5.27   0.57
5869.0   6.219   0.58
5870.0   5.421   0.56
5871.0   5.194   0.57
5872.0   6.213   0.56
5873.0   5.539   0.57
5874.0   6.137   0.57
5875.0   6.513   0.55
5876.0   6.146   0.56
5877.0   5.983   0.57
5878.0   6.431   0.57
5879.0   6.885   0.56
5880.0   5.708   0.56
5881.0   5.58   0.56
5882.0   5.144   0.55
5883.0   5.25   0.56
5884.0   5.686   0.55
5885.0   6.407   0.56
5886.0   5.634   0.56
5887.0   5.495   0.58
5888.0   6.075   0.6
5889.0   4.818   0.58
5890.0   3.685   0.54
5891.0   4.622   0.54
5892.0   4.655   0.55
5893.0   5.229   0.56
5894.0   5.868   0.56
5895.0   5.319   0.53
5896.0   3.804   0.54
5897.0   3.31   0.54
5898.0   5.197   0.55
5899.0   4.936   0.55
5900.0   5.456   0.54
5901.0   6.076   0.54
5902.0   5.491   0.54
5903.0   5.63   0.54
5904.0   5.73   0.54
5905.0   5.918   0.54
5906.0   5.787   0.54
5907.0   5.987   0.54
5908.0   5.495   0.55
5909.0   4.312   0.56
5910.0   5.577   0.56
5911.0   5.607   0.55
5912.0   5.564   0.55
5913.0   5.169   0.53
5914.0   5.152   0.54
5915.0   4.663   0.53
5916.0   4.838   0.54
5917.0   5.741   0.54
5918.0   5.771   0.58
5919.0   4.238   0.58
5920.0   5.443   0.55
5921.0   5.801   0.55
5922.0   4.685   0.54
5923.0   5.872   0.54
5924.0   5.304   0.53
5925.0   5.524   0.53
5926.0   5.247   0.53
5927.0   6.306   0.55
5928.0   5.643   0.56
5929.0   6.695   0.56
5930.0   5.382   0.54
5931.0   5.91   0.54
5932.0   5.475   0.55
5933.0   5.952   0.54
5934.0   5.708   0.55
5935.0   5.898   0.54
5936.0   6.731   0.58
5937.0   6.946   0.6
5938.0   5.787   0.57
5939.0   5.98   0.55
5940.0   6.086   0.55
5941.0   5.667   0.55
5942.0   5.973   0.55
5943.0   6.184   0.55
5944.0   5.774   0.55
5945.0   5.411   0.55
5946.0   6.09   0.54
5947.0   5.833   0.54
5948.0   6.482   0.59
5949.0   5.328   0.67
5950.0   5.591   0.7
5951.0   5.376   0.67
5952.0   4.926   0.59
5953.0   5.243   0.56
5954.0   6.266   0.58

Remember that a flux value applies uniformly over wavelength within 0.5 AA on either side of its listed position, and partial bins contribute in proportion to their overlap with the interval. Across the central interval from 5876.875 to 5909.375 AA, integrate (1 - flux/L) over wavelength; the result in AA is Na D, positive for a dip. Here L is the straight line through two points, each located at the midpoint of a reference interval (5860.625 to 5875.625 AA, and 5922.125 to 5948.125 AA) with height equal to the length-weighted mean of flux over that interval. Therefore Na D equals 2.1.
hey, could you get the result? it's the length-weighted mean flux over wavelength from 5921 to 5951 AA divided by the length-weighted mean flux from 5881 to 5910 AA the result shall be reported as 1.1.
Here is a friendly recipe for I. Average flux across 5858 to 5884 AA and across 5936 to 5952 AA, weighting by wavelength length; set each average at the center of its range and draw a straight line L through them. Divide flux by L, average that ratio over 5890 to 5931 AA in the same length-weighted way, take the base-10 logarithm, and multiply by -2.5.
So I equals 0.10 mag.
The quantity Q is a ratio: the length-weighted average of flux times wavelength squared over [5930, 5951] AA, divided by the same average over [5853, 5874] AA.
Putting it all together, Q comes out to 1.12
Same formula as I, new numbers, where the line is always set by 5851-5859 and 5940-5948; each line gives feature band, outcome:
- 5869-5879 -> -0.16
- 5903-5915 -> 0.02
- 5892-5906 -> 0.05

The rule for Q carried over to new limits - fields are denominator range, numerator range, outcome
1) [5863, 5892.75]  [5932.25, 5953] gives 1.07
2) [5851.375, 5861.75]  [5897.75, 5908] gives 1.11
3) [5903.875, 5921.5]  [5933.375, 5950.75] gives 1.12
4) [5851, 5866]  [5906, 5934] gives 1.07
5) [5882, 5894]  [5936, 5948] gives 1.17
